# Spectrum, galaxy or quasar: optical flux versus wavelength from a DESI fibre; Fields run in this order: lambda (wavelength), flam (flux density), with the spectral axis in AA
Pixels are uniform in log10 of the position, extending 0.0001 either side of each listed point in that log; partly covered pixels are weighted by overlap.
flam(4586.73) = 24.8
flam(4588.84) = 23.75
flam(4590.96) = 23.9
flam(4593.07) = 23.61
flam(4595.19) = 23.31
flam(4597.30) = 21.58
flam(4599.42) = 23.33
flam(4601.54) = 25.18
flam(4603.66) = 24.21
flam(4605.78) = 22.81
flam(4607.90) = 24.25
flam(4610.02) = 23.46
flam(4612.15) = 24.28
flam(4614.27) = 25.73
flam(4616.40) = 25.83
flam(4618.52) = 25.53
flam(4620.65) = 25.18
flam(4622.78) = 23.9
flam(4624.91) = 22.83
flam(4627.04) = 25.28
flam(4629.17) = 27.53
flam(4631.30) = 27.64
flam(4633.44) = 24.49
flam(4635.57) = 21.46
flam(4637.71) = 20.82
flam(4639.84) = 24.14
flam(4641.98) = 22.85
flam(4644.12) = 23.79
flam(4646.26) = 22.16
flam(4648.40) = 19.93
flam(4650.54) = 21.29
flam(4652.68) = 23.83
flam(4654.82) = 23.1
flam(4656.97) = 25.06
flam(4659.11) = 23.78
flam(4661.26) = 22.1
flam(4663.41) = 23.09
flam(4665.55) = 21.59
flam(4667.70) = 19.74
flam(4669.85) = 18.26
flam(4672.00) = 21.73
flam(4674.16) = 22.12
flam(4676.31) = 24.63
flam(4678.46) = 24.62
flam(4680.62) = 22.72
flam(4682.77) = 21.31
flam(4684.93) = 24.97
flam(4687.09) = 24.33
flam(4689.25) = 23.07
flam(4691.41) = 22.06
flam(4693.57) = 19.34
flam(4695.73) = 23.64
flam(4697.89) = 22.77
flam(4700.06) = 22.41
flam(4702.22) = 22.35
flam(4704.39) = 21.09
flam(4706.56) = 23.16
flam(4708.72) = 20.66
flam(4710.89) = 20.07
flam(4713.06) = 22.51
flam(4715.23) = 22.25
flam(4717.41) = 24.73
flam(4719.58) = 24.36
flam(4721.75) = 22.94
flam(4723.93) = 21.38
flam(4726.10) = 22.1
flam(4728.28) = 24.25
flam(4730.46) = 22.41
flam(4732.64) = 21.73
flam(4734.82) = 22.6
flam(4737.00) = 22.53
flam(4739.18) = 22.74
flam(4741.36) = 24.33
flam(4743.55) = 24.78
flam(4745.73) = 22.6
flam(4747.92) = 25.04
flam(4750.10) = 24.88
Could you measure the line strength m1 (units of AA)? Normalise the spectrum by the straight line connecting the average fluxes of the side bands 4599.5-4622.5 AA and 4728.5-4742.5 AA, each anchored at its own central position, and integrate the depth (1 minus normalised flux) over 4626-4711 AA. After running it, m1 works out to 3.6 AA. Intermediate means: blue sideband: 24.6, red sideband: 22.8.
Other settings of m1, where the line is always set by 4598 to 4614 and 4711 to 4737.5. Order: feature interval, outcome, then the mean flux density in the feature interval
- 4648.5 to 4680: 1.25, 22.4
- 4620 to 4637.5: -0.63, 24.6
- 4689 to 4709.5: 0.84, 22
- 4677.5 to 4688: -0.19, 23.6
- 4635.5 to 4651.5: 1.00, 22.1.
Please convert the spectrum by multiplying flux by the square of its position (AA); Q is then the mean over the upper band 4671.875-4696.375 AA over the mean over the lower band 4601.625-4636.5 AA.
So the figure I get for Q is 0.95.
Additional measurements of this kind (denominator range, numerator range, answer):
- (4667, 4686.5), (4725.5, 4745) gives 1.06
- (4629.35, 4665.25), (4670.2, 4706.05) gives 0.99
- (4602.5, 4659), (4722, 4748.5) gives 1.01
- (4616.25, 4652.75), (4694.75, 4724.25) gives 0.98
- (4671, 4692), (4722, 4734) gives 0.99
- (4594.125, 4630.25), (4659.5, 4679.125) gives 0.92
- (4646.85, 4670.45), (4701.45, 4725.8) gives 1.04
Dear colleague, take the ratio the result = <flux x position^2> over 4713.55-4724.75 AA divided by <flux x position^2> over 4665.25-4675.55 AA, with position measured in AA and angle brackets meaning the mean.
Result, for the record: 1.14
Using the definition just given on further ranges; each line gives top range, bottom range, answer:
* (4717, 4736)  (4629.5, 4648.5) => 1.02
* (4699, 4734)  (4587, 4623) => 0.97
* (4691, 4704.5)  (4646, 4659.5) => 0.99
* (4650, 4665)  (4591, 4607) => 1.01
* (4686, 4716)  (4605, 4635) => 0.92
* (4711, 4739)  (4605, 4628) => 0.97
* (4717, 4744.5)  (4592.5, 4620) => 1.01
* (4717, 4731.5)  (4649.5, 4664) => 1.03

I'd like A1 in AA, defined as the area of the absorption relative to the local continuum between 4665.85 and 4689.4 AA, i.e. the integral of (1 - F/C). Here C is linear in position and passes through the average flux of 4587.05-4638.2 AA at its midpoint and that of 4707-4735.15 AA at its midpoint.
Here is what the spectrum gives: 0.7 AA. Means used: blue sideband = 24.2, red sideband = 22.5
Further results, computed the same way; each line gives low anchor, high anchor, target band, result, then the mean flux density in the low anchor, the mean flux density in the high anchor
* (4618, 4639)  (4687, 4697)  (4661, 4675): 1.18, 24.4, 22.3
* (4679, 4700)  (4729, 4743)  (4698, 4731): 0.48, 22.7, 22.8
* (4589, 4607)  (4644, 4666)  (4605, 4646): -2.05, 23.5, 22.7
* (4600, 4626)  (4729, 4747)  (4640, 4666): 1.27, 24.4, 23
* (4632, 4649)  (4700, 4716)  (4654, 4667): -0.38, 22.6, 21.8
